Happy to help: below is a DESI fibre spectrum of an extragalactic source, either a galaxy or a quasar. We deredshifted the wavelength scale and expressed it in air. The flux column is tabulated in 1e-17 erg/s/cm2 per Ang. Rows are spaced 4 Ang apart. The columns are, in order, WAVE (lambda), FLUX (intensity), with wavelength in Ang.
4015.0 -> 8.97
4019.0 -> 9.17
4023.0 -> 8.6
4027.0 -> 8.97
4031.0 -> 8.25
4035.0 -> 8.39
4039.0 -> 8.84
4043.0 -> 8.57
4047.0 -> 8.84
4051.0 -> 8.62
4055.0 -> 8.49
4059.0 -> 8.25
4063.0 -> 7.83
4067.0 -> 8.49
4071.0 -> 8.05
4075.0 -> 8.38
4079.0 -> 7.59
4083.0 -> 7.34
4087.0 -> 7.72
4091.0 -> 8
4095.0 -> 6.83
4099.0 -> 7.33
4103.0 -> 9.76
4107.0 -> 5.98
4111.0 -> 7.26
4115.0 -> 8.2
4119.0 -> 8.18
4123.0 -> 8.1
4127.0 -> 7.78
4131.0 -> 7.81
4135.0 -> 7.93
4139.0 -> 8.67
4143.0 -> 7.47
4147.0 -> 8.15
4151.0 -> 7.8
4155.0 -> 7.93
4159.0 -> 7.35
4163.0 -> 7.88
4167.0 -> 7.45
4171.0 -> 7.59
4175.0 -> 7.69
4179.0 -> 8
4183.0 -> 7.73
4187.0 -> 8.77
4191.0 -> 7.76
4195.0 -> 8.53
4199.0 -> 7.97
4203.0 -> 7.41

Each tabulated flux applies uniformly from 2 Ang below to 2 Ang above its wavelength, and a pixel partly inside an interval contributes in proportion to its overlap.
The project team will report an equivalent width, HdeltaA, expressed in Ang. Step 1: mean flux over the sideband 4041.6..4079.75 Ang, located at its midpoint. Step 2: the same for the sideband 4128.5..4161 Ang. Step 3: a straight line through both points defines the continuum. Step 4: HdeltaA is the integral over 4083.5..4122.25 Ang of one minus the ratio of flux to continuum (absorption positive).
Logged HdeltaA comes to 2.0 Ang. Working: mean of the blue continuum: 8.33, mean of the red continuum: 7.89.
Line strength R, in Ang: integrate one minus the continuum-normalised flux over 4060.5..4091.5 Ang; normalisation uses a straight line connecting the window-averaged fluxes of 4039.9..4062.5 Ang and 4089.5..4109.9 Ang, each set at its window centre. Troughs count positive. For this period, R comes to 0.4 Ang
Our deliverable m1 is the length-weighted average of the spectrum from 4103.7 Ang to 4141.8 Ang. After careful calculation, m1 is 7.83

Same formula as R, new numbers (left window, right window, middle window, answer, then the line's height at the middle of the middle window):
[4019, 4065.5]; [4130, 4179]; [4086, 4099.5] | 1.23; 8.22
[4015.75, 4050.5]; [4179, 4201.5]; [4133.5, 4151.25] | 0.59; 8.3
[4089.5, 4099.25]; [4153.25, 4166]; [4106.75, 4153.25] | -1.85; 7.55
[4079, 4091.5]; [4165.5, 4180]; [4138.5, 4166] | -0.62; 7.66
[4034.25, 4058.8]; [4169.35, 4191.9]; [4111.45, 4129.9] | 0.57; 8.24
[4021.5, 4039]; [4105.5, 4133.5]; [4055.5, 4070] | 0.06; 8.24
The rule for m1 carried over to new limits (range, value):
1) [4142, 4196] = 7.86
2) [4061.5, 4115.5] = 7.76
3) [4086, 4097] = 7.5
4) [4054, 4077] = 8.24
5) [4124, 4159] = 7.91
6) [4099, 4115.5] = 7.71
